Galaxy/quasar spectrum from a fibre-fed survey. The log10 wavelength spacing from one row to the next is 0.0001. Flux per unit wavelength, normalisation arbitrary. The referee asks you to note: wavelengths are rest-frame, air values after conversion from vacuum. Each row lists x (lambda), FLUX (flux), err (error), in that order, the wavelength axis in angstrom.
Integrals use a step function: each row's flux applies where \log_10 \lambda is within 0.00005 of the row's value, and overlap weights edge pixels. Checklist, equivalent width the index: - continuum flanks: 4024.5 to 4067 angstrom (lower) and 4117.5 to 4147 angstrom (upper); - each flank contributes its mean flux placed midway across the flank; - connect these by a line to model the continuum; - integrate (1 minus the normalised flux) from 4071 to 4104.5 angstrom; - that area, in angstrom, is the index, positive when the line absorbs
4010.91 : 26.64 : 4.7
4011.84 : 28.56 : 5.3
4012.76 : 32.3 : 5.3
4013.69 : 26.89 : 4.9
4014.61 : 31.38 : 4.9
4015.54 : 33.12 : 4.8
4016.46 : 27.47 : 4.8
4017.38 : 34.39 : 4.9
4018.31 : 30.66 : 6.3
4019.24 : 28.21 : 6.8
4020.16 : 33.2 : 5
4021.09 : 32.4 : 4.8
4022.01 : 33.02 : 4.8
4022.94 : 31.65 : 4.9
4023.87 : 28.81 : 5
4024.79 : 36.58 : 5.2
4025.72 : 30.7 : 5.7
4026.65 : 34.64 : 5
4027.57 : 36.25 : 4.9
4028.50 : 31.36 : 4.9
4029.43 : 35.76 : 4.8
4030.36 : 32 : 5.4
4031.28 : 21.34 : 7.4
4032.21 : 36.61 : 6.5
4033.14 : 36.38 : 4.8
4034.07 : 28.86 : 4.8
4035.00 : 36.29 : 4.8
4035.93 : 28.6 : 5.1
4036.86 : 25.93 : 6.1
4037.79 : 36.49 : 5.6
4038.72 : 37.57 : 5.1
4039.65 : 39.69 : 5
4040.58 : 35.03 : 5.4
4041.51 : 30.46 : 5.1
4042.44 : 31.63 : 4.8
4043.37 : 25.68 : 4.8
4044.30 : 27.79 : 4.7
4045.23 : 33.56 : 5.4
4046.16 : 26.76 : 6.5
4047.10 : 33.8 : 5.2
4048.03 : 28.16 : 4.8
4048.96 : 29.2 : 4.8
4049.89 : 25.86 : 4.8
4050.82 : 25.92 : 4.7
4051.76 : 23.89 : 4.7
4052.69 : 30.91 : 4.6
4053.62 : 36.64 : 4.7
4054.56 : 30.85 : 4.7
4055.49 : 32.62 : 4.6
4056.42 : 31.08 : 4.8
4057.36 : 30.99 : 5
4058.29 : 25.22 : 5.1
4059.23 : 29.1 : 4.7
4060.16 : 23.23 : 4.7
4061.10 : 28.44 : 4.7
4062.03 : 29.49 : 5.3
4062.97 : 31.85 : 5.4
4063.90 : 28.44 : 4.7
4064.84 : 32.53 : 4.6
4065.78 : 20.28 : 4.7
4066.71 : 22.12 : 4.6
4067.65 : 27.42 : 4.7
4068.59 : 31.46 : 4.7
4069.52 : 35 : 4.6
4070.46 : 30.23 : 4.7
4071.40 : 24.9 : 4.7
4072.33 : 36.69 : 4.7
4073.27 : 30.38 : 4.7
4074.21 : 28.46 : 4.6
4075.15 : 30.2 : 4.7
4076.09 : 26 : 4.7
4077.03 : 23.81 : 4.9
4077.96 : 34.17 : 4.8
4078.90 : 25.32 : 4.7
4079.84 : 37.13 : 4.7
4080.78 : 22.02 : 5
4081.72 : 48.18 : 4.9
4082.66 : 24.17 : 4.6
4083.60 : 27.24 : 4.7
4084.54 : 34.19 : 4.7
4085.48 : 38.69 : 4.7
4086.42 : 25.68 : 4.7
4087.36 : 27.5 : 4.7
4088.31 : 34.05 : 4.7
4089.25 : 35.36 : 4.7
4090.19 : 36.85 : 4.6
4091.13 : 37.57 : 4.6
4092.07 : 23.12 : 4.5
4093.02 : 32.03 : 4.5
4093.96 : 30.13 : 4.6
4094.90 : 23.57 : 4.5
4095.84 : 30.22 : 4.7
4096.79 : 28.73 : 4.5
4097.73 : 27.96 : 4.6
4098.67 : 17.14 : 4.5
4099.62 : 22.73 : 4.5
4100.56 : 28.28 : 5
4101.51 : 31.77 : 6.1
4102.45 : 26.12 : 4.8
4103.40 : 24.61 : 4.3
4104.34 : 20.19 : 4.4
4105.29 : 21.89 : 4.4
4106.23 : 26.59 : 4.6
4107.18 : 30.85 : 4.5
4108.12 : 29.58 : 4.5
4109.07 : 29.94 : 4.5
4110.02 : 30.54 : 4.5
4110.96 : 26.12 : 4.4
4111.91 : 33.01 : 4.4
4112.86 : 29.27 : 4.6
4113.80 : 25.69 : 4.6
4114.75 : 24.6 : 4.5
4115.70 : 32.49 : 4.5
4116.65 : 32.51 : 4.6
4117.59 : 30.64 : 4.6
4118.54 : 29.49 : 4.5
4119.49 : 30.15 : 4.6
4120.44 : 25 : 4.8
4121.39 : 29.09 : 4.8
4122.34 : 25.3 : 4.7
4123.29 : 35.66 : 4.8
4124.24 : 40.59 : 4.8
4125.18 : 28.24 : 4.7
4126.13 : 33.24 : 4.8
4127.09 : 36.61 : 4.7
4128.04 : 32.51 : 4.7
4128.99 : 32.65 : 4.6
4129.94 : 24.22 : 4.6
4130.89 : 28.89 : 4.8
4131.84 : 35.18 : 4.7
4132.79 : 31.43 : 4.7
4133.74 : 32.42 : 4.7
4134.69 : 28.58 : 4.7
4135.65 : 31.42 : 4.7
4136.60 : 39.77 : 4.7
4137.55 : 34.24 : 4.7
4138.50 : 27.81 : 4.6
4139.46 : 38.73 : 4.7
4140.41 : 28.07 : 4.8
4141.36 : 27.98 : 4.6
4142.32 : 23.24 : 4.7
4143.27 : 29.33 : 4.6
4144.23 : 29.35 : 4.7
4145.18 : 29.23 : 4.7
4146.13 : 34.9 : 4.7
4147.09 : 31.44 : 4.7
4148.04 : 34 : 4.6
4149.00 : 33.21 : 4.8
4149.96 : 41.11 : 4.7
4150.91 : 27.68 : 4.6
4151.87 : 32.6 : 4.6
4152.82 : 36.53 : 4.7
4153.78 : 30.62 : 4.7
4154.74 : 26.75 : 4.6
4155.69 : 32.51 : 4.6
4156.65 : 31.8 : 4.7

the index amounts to 1.56 angstrom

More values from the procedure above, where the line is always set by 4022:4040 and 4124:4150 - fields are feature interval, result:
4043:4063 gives 2.2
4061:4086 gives 1.9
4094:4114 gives 3.2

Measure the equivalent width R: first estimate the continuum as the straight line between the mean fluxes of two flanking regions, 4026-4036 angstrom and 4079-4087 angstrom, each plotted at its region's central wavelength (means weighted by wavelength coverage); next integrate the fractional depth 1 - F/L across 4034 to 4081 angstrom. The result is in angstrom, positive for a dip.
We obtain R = 3.5 angstrom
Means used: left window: 32.7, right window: 31.8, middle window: 29.8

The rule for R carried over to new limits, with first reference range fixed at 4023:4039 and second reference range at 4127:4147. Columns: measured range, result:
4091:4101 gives 1.5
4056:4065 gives 0.9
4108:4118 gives 0.6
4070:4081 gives 0.9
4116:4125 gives 0.1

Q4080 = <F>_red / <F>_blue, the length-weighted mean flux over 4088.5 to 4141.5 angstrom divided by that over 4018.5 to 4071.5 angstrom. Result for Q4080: 1.0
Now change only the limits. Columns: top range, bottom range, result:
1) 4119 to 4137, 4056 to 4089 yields 1.07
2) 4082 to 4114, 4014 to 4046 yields 0.89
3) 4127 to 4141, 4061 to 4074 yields 1.10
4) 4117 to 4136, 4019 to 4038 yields 0.97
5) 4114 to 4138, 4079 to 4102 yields 1.04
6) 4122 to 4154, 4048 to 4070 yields 1.11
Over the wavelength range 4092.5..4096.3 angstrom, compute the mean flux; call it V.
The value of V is 28.9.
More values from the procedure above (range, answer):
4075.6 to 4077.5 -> 25.1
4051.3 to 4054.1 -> 30.5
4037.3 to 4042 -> 35.8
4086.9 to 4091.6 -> 34.3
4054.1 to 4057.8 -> 31.4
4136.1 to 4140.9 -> 33.7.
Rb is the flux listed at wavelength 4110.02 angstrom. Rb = 30.54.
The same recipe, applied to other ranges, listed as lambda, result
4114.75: 24.6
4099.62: 22.73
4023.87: 28.81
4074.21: 28.46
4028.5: 31.36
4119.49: 30.15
